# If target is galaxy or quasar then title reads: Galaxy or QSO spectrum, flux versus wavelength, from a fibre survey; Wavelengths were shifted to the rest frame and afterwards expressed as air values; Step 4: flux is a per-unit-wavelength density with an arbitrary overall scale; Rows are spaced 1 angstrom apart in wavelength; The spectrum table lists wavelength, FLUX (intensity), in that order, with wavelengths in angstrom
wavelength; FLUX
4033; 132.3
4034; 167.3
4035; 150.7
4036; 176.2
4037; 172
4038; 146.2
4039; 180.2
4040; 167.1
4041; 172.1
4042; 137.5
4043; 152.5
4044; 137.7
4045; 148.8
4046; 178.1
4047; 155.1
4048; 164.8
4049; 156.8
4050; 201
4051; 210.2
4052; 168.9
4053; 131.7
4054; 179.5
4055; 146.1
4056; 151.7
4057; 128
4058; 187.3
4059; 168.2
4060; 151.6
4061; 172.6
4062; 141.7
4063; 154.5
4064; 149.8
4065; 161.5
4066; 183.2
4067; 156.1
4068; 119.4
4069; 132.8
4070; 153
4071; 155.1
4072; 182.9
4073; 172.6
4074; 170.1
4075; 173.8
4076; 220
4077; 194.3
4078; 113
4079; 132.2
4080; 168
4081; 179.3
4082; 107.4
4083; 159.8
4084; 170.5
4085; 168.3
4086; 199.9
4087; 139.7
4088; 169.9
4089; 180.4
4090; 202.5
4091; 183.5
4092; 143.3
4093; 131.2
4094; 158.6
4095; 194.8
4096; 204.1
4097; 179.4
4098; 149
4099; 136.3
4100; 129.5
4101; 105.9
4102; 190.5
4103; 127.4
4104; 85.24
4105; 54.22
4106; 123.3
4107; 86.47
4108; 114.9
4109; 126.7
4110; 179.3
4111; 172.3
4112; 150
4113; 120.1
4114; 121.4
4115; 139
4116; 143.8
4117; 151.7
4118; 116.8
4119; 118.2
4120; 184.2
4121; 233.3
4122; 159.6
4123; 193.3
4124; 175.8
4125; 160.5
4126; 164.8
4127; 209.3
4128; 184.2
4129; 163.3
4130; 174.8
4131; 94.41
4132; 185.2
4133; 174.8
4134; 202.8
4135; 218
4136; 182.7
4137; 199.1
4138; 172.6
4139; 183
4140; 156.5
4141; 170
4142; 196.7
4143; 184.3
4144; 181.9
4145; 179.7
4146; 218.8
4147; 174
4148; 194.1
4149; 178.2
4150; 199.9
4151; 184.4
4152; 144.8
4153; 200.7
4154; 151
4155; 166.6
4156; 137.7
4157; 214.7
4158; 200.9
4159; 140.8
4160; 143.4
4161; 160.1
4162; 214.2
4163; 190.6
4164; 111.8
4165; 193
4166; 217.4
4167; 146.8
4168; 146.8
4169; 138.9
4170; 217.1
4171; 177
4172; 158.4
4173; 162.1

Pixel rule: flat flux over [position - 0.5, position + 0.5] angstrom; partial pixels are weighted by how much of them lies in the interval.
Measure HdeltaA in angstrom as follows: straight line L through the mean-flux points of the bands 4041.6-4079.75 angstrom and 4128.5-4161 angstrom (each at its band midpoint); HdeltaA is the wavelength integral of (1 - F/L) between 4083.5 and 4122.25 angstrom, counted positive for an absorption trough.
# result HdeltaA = 4.3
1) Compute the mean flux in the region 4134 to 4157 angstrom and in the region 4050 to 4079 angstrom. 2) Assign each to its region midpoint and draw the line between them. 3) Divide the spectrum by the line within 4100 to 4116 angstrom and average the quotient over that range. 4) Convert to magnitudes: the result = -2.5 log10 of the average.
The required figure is 0.333 mag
